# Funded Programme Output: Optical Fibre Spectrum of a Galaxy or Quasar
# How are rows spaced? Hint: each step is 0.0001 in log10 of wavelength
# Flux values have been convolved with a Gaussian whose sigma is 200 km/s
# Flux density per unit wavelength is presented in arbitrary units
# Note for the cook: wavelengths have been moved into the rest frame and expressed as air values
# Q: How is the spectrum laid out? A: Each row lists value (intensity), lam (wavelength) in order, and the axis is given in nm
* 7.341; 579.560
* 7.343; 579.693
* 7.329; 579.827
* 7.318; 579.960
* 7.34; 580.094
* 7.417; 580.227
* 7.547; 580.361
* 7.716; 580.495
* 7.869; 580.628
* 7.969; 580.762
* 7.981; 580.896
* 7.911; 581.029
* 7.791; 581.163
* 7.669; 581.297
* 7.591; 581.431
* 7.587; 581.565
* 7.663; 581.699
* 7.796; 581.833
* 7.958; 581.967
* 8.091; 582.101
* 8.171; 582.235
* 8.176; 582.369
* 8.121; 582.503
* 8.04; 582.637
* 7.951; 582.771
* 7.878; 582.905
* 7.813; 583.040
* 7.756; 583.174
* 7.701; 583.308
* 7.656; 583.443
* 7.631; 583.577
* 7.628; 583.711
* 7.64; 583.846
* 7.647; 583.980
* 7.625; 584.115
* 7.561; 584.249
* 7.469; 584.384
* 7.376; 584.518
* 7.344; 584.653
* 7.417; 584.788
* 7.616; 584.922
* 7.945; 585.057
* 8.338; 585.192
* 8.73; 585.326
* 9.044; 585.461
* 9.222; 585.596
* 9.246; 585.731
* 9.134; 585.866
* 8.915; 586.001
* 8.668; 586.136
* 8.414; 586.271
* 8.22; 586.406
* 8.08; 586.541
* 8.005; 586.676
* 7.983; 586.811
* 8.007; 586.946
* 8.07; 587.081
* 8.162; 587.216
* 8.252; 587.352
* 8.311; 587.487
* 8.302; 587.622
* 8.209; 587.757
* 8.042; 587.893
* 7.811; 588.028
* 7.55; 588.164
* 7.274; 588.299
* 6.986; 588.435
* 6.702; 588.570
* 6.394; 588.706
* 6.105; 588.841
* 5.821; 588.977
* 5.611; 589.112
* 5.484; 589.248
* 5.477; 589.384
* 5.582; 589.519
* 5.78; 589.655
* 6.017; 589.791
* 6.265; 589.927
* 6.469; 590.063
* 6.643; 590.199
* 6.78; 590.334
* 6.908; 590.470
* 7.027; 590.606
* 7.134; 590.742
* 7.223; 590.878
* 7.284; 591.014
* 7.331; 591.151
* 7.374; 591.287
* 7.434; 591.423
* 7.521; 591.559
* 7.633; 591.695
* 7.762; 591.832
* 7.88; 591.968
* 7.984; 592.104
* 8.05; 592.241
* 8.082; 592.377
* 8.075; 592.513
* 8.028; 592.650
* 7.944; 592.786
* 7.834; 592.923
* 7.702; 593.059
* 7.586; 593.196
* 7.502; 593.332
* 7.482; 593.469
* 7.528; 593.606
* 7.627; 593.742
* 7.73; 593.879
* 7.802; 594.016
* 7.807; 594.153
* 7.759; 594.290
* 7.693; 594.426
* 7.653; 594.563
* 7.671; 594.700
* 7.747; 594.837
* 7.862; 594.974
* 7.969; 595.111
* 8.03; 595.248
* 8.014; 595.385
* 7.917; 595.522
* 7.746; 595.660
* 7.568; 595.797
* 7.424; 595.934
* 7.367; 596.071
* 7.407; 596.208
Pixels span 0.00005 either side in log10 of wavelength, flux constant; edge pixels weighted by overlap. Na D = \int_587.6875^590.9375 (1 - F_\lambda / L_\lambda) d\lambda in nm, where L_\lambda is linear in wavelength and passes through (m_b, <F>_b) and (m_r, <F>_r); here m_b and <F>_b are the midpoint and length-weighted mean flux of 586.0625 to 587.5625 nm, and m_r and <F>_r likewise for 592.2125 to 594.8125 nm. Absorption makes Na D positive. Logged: 0.57 nm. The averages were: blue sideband 8.2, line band 6.64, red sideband 7.76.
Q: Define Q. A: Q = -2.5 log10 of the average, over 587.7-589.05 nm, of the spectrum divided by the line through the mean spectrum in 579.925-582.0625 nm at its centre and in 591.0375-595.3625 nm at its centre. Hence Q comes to 0.10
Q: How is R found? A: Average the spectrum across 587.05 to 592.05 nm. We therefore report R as 7.04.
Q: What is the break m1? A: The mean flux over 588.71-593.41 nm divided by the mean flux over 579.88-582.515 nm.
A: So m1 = 0.90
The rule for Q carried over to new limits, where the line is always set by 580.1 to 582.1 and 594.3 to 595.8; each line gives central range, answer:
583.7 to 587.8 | -0.05 mag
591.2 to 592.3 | 0.01 mag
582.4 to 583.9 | -0.01 mag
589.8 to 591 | 0.15 mag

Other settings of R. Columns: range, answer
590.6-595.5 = 7.7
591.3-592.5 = 7.79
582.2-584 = 7.84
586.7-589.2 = 7.42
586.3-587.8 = 8.16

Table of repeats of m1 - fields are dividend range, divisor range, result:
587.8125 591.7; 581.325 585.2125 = 0.87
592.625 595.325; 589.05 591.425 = 1.19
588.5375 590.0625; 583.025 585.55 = 0.76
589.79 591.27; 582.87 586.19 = 0.86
